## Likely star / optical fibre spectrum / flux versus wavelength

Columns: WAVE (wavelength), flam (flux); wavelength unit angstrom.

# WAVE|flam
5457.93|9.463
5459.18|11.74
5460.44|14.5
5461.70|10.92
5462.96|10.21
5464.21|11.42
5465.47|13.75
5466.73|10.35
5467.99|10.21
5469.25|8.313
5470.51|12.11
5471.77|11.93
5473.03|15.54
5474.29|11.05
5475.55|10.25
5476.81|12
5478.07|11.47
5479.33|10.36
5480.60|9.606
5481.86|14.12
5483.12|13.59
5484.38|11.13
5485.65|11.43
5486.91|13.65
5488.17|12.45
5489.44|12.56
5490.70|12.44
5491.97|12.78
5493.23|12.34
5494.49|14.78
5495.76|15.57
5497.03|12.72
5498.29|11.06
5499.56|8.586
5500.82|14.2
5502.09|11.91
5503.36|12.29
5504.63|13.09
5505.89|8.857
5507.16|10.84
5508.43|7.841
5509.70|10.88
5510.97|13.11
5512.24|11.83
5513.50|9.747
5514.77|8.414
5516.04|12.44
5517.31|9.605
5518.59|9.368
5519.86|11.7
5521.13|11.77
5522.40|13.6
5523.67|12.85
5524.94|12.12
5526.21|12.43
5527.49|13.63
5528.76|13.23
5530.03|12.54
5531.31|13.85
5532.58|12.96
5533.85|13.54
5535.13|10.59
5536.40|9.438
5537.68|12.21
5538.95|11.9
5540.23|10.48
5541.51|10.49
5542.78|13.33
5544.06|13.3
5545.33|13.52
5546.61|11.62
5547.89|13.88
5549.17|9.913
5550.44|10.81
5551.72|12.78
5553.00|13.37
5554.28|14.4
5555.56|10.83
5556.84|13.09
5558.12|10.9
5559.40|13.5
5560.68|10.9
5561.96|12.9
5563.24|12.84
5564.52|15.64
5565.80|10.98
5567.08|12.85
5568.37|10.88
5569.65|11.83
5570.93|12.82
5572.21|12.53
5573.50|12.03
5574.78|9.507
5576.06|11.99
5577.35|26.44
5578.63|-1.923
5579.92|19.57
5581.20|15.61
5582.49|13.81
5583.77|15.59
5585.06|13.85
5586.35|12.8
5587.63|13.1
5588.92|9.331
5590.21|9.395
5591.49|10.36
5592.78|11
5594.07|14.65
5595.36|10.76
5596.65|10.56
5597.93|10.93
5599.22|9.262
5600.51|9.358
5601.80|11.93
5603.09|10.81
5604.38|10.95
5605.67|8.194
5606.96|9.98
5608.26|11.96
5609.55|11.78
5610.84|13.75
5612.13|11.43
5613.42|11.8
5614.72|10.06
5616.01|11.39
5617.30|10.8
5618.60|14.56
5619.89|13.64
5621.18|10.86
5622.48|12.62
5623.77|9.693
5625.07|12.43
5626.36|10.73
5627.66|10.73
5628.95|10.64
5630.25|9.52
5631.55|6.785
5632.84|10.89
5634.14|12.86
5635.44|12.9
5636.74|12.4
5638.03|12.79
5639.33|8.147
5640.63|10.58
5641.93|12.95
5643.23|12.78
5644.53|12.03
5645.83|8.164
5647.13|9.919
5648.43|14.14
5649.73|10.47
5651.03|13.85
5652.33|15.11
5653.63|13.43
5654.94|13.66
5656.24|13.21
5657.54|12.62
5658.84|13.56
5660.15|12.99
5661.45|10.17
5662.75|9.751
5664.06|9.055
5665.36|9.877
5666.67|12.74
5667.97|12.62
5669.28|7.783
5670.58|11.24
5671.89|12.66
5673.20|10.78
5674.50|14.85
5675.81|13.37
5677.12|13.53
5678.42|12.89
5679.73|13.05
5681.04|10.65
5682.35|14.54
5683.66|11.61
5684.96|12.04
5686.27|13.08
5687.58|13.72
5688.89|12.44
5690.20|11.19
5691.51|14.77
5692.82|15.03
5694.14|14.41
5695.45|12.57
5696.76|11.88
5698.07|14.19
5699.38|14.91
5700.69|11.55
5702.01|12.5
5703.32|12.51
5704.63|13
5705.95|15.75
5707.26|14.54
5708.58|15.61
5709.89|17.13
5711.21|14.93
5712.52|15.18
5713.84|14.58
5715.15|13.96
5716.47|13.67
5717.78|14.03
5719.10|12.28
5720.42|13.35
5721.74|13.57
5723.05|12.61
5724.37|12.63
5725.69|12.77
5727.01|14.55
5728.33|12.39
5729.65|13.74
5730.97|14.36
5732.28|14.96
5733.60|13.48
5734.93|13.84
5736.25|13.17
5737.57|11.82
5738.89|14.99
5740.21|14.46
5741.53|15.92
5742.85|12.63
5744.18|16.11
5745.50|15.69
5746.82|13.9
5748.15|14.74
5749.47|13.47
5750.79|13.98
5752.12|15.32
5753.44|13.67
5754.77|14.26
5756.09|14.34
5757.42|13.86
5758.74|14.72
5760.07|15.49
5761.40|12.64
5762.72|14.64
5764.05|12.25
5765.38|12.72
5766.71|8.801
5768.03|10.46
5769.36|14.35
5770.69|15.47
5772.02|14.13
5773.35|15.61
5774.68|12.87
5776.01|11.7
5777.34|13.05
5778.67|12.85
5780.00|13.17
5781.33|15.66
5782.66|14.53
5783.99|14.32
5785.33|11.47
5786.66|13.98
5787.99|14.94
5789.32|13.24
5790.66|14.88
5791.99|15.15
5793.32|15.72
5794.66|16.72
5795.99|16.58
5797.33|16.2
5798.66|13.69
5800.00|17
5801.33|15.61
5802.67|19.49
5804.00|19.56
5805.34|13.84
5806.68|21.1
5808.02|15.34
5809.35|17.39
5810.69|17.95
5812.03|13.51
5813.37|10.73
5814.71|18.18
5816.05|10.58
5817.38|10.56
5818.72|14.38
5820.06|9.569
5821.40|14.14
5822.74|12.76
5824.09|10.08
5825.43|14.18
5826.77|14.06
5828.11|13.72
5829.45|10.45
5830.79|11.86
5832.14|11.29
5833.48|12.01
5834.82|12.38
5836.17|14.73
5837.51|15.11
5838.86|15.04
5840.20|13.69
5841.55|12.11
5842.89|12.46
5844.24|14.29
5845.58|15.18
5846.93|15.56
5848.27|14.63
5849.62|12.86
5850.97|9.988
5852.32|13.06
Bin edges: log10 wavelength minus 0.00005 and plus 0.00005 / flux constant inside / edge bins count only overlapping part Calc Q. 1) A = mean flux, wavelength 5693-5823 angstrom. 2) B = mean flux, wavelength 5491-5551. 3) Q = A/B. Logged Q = 1.19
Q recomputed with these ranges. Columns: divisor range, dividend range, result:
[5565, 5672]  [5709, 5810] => 1.23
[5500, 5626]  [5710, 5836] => 1.18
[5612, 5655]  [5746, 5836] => 1.21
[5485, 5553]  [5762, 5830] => 1.19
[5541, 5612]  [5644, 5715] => 1.06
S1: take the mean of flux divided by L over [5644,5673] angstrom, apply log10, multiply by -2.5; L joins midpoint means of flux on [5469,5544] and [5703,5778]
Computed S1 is 0.12 mag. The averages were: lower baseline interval 11.9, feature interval 11.8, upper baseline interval 13.9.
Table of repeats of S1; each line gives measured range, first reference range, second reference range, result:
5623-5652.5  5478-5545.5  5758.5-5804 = 0.16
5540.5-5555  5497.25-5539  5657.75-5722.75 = -0.05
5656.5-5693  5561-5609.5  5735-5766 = 0.08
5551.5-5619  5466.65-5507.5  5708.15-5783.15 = 0.05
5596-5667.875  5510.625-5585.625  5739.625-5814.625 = 0.15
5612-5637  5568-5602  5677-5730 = 0.12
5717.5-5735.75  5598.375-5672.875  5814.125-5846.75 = -0.11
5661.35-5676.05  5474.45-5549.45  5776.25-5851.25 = 0.17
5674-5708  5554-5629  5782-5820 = 0.02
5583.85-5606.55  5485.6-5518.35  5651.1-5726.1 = 0.12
